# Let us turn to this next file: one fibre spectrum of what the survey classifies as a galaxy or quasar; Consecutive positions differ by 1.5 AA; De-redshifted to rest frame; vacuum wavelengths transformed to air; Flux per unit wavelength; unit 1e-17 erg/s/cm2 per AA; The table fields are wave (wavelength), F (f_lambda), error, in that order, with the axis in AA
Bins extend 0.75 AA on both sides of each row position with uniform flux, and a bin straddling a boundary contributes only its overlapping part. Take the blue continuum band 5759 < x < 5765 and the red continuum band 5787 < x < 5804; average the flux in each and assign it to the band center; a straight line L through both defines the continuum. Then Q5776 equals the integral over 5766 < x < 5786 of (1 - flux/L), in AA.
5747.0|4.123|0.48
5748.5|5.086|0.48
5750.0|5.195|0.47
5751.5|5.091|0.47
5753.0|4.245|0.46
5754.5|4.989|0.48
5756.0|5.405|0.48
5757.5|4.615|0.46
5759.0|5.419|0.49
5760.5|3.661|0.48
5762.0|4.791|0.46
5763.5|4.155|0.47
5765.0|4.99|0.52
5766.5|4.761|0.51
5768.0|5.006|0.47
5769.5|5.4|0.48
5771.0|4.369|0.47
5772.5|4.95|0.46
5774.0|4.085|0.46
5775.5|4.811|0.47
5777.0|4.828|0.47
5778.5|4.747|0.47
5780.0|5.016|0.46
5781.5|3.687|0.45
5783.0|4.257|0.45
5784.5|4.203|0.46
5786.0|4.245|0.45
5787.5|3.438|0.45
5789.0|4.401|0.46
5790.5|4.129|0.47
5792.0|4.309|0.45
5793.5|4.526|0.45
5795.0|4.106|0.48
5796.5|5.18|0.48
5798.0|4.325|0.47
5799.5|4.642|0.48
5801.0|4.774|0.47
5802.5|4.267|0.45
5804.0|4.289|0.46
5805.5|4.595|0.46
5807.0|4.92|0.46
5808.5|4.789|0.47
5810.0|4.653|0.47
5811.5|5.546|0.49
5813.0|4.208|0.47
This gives -0.8 AA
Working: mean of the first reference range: 4.45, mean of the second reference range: 4.38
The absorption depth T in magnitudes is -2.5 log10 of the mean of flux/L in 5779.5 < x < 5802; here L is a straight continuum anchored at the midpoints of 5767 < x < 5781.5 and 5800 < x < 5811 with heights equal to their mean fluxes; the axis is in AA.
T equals 0.083 mag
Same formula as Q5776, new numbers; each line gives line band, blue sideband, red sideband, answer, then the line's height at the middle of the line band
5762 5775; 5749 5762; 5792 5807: 0.06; 4.74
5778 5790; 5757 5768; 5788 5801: 0.75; 4.52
